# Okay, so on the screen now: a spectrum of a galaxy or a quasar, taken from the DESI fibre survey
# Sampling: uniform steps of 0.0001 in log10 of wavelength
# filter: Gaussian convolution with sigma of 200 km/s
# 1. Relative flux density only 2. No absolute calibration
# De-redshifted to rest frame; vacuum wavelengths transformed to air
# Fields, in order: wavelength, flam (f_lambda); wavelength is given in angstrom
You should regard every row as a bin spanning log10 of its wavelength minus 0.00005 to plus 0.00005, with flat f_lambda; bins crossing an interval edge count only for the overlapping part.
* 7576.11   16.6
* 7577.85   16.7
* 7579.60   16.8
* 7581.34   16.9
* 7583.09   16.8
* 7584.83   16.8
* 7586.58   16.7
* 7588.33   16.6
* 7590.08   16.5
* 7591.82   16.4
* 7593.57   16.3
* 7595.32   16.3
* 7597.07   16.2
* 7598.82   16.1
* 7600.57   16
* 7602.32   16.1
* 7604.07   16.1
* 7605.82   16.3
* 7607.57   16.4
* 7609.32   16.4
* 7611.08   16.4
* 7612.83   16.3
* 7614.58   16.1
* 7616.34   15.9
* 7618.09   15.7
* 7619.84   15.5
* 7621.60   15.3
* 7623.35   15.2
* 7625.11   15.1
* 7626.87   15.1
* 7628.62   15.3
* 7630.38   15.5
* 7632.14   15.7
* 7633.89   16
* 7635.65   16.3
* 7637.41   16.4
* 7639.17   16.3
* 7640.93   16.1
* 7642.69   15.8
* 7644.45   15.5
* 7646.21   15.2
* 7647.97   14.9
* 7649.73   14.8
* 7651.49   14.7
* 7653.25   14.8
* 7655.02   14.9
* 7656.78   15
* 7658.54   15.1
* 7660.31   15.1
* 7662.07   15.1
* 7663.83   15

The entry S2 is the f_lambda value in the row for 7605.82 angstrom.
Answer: 16.3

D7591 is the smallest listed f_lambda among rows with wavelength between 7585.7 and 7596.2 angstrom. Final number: 16.3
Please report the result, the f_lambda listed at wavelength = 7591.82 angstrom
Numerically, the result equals 16.4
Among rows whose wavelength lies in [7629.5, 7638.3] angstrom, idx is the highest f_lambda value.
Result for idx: 16.4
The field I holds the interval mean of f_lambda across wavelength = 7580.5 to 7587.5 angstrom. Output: 16.8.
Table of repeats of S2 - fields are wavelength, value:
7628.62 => 15.3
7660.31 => 15.1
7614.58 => 16.1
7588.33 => 16.6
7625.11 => 15.1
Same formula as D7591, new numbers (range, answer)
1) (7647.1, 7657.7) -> 14.7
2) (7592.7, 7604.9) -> 16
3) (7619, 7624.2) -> 15.2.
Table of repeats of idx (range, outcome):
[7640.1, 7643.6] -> 16.1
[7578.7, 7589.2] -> 16.9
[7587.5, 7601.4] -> 16.6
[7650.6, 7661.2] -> 15.1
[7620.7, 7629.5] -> 15.3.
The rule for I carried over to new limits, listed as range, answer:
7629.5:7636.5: 15.9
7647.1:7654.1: 14.8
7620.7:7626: 15.2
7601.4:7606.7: 16.2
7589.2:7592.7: 16.5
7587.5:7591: 16.6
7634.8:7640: 16.3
